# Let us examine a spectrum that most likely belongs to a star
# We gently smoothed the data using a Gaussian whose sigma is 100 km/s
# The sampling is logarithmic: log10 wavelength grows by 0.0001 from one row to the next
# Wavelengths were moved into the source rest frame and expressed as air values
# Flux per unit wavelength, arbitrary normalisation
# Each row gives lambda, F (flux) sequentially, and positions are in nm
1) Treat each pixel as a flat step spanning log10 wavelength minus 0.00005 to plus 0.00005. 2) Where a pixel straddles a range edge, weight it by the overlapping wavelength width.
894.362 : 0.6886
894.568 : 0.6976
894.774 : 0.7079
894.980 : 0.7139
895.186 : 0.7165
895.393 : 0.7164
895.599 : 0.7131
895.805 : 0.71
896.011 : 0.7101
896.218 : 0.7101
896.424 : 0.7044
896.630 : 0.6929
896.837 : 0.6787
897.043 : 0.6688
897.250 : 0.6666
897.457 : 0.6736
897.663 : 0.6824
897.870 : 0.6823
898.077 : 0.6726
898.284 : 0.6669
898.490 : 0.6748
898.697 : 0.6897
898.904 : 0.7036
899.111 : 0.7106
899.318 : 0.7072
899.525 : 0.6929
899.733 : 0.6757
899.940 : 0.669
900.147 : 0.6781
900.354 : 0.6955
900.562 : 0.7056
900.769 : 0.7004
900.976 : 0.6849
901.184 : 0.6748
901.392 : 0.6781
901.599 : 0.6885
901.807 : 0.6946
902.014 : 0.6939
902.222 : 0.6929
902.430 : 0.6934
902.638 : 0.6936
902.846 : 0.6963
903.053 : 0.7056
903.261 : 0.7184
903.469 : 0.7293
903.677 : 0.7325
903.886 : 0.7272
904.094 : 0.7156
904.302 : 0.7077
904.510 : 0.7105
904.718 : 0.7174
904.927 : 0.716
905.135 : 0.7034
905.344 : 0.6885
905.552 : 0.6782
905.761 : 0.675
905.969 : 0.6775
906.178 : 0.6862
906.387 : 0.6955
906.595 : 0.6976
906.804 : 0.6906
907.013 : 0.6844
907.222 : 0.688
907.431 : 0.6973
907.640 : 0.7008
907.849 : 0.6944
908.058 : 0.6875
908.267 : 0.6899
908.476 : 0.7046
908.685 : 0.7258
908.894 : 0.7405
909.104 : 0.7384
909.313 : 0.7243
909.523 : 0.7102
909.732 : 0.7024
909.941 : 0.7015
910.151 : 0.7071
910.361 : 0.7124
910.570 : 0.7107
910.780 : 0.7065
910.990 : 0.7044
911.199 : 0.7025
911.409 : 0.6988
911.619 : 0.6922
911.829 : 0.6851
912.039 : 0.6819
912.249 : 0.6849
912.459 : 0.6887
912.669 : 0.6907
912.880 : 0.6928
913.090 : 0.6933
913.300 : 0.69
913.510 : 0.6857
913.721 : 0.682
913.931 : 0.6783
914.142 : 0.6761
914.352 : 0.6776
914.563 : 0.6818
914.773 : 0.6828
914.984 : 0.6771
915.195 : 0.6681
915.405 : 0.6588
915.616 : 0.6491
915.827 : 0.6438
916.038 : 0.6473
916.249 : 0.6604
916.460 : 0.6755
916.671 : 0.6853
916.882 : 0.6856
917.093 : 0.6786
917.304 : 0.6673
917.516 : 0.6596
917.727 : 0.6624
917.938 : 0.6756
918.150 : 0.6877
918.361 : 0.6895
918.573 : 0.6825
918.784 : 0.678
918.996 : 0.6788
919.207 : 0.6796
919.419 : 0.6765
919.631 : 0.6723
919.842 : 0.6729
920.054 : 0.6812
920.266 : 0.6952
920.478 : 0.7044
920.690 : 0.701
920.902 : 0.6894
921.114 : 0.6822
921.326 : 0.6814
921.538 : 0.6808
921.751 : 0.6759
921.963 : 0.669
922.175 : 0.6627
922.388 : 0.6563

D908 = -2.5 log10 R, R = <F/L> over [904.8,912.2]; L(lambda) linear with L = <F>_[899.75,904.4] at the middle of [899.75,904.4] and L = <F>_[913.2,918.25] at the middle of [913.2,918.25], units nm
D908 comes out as -0.02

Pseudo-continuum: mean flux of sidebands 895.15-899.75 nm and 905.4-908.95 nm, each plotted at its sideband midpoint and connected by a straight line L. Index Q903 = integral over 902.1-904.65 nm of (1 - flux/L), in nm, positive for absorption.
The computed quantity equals -0.06 nm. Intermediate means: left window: 0.692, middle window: 0.71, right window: 0.694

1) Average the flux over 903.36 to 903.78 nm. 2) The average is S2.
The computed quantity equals 0.731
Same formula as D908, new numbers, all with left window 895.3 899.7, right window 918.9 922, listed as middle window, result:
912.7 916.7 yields 0.02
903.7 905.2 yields -0.04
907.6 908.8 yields -0.02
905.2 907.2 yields 0.00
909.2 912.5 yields -0.02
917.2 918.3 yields 0.02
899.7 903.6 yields -0.01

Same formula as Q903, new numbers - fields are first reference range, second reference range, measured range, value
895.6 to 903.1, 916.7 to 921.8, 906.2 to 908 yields -0.018 nm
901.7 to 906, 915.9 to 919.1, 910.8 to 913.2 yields -0.024 nm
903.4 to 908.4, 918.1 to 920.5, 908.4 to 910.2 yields -0.059 nm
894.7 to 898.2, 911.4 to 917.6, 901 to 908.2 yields -0.115 nm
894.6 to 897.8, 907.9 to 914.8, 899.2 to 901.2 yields 0.024 nm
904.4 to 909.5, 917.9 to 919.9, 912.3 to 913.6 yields 0.000 nm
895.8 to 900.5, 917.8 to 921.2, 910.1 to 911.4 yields -0.040 nm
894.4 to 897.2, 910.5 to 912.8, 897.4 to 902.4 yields 0.092 nm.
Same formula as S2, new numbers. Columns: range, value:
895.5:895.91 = 0.712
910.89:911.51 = 0.703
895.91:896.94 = 0.699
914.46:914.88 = 0.683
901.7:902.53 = 0.694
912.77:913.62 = 0.69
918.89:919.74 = 0.677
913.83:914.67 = 0.679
